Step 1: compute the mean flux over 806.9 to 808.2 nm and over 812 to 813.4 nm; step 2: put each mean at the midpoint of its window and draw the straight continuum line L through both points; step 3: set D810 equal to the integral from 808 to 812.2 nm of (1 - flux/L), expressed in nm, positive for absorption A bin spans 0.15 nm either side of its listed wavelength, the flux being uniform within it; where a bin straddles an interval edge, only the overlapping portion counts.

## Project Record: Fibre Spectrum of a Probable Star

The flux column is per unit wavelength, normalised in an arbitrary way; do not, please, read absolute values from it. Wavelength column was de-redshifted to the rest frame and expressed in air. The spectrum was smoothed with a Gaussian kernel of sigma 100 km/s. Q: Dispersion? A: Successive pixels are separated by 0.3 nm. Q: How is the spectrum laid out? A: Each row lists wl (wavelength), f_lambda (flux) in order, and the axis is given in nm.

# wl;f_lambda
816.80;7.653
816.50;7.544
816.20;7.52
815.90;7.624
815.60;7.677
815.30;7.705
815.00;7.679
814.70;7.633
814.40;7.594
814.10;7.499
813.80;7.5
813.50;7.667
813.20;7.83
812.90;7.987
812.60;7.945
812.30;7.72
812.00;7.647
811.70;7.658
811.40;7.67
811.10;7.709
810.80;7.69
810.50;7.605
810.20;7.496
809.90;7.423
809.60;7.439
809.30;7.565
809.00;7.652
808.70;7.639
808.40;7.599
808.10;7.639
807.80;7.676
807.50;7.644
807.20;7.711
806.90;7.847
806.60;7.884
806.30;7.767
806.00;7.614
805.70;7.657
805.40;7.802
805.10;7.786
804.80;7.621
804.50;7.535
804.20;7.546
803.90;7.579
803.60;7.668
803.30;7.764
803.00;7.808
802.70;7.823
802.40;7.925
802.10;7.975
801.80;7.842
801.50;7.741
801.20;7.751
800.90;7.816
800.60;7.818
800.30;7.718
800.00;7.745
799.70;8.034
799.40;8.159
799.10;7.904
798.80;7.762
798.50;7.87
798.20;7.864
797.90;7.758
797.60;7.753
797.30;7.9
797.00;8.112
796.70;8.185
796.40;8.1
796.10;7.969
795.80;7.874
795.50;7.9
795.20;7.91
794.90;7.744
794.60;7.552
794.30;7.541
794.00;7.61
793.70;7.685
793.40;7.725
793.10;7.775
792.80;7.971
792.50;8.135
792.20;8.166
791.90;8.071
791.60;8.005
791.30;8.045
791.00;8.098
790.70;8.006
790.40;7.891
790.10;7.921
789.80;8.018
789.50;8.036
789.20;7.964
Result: 0.087 nm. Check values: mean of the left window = 7.69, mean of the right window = 7.84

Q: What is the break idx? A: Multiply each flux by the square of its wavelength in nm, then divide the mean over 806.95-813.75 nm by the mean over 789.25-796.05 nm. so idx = 1.01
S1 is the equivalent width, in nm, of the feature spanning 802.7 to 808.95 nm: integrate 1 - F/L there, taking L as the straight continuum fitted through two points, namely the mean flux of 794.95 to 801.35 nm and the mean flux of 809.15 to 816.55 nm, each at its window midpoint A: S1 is 0.06 nm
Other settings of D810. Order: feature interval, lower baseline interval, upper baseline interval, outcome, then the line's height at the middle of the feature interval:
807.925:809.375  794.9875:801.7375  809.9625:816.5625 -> 0.02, 7.73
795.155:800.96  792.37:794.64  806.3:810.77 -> -0.14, 7.72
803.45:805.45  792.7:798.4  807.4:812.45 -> 0.02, 7.7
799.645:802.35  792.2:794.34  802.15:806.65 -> -0.03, 7.75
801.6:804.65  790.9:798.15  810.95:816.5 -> 0.02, 7.8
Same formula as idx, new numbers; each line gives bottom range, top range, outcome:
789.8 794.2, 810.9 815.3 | 1.02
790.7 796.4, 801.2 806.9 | 1.01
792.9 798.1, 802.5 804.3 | 1.00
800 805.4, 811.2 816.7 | 1.02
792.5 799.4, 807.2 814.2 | 1.01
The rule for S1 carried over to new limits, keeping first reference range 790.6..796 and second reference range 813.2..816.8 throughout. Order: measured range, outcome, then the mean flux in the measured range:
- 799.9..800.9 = 0.00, 7.77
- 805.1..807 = -0.01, 7.76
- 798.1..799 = 0.00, 7.83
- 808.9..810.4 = 0.03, 7.51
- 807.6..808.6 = 0.01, 7.64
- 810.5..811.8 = 0.00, 7.67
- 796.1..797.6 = -0.04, 8.03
